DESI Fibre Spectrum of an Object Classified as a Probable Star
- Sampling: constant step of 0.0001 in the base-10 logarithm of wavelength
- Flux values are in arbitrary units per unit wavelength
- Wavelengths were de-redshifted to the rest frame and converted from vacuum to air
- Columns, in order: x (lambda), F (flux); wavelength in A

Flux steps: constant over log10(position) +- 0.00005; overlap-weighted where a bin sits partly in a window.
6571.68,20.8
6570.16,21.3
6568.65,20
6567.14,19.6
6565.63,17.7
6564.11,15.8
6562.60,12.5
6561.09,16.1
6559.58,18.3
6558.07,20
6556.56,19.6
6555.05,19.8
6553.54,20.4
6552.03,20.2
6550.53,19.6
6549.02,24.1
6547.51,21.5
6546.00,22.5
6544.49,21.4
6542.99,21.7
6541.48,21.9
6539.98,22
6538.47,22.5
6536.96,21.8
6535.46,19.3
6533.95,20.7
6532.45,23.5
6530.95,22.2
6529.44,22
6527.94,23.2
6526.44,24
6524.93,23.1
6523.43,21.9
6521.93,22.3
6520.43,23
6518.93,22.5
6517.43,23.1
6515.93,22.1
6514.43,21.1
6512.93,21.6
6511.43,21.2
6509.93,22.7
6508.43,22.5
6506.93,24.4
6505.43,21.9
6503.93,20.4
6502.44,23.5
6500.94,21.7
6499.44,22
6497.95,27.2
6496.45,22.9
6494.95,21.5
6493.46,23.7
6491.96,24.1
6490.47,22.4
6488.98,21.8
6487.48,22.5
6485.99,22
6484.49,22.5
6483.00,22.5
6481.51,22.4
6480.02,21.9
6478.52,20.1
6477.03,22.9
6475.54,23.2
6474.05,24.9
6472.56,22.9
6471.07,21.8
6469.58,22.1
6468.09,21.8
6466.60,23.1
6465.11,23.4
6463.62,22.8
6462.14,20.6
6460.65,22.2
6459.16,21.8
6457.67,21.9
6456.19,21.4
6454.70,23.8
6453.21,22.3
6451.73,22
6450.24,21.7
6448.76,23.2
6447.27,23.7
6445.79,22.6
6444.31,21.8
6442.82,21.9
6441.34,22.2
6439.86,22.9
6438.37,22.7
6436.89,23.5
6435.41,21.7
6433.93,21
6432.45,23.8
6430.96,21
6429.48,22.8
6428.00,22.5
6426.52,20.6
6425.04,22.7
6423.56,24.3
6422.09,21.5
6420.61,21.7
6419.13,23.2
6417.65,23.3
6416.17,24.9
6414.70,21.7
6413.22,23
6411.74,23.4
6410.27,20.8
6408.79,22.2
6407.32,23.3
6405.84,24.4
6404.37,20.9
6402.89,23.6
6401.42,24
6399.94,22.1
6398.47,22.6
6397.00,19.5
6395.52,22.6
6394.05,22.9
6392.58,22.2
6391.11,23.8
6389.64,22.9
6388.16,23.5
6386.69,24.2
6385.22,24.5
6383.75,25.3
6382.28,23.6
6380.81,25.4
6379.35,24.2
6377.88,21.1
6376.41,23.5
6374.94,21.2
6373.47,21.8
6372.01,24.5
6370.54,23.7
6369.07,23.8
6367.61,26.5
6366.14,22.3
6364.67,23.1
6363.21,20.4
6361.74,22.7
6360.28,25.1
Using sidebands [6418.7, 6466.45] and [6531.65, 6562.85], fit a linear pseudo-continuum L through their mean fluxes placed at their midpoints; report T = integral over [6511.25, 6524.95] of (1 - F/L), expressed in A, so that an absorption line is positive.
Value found -0.7 A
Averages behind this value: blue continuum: 22.4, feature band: 22.2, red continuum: 20.6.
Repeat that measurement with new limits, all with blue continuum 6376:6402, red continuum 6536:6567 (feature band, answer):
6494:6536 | -3.5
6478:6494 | -0.8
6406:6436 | 0.1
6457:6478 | -0.8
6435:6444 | -0.1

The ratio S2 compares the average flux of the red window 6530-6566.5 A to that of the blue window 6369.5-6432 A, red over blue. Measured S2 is 0.88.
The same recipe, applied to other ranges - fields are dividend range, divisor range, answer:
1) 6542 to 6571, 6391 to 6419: 0.86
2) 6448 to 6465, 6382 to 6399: 0.96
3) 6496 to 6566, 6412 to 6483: 0.95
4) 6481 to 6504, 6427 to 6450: 1.01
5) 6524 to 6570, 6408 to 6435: 0.92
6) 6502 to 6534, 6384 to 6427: 0.98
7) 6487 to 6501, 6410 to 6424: 1.01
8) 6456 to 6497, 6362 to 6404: 0.97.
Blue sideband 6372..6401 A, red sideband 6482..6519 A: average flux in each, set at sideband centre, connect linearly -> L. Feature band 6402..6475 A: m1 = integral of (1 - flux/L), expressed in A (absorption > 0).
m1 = 1.0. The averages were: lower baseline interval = 23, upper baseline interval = 22.6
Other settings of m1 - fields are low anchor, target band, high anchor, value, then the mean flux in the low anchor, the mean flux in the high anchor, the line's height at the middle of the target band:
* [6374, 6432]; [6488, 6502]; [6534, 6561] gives -1.0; 22.8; 20.8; 21.6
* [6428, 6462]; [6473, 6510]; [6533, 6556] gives -1.5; 22.3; 21.3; 21.8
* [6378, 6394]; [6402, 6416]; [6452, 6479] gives 0.4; 23.8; 22.4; 23.4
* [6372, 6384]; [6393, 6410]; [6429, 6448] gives 0.3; 23.3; 22.4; 22.9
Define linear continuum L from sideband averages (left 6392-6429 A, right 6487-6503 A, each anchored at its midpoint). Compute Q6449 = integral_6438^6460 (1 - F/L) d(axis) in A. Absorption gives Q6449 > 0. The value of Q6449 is 0.37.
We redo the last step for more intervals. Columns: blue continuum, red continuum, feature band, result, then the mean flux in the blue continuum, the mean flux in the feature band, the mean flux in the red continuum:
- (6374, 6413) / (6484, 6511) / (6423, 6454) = 0.6 A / 23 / 22.4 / 22.7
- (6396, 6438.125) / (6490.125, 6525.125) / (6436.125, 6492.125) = 0.3 A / 22.5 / 22.4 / 22.6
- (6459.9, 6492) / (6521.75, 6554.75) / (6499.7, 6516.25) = 0.0 A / 22.4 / 22.1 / 21.9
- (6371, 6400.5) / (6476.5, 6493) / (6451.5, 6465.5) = 0.2 A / 23.1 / 22.2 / 22.3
